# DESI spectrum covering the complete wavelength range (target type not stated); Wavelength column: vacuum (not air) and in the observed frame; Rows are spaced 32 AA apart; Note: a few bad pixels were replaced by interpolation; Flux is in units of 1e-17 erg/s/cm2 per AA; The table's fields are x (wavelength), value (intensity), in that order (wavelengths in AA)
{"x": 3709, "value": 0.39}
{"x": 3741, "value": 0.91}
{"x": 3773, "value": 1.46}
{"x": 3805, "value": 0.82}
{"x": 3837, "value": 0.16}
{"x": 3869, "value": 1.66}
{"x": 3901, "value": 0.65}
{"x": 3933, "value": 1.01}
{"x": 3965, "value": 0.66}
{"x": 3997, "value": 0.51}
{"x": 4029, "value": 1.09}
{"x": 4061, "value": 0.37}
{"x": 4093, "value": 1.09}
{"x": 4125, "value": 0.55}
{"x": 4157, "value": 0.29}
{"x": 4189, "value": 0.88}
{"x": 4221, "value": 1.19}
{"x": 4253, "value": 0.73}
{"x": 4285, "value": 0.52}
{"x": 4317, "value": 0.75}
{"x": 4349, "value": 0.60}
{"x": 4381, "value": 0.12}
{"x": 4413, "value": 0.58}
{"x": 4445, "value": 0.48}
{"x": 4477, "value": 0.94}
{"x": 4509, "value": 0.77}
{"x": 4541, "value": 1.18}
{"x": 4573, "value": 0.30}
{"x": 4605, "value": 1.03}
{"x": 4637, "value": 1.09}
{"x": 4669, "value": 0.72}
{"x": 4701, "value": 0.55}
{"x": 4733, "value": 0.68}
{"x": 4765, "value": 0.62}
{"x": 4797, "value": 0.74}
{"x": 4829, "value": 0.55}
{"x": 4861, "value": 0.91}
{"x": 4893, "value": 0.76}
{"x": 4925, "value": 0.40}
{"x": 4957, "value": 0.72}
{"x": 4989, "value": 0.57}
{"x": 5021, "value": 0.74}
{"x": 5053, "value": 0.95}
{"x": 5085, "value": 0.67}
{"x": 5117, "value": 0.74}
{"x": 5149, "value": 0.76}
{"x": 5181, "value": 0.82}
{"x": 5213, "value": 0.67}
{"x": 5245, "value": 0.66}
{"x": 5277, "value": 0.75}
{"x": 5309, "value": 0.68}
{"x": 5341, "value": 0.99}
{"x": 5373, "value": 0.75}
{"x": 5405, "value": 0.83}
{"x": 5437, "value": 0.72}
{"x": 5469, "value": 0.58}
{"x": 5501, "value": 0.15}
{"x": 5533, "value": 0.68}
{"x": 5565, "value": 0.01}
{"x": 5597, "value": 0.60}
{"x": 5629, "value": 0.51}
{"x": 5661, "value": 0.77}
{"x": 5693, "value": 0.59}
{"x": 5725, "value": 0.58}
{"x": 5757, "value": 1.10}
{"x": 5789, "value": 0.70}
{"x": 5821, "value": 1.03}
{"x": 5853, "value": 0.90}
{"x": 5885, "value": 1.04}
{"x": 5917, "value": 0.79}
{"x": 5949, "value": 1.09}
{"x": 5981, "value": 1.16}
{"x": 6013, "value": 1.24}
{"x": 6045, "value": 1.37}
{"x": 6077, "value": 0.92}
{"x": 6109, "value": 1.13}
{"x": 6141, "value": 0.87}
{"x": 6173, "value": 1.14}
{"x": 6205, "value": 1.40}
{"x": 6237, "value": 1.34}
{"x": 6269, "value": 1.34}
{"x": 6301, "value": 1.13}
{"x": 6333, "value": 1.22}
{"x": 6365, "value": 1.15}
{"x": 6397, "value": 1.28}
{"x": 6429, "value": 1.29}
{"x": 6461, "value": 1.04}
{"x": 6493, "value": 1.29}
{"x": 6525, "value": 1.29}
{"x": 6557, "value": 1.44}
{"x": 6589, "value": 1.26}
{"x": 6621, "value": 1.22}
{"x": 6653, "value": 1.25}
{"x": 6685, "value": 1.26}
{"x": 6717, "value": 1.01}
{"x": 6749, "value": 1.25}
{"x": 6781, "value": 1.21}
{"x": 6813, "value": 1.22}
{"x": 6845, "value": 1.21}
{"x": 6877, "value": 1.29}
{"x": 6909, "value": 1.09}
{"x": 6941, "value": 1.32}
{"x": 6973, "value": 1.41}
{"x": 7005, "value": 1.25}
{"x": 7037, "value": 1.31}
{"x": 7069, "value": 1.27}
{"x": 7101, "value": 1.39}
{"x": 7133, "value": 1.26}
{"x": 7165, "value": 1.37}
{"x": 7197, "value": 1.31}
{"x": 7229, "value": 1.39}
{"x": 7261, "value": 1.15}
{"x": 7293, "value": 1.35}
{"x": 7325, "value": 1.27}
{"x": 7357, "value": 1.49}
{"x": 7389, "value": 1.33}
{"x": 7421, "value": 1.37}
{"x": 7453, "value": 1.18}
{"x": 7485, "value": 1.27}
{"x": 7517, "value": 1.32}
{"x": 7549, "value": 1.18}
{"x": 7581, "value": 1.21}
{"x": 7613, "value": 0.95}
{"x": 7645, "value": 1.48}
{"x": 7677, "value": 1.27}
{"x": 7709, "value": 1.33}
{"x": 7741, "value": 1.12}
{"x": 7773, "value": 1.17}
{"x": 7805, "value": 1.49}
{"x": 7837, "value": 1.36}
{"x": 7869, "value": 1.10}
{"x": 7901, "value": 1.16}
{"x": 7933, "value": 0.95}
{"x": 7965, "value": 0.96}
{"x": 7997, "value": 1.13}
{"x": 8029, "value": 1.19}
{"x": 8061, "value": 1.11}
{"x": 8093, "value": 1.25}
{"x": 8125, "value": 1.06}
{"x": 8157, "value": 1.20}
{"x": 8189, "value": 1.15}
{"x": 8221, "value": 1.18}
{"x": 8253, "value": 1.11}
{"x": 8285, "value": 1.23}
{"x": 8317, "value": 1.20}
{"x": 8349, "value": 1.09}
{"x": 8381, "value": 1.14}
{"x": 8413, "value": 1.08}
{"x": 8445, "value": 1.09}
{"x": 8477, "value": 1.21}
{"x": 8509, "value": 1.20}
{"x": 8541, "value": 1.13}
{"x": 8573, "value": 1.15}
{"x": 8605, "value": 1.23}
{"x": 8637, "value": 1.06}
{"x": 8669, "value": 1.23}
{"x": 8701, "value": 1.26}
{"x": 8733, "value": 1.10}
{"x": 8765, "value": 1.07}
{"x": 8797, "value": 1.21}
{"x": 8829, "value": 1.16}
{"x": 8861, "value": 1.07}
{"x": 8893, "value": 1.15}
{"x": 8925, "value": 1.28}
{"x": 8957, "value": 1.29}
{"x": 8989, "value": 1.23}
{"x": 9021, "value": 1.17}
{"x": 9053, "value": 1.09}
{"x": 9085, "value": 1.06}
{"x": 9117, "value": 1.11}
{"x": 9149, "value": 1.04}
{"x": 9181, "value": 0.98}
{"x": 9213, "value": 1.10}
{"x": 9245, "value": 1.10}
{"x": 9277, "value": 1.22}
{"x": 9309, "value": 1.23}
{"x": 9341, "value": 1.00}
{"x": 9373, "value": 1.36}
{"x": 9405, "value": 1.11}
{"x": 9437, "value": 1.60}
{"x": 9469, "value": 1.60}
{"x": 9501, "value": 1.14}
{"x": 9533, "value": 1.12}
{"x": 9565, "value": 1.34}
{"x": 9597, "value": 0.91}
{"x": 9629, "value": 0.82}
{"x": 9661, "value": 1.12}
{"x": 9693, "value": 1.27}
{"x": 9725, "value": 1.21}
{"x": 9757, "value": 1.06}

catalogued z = 0.54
